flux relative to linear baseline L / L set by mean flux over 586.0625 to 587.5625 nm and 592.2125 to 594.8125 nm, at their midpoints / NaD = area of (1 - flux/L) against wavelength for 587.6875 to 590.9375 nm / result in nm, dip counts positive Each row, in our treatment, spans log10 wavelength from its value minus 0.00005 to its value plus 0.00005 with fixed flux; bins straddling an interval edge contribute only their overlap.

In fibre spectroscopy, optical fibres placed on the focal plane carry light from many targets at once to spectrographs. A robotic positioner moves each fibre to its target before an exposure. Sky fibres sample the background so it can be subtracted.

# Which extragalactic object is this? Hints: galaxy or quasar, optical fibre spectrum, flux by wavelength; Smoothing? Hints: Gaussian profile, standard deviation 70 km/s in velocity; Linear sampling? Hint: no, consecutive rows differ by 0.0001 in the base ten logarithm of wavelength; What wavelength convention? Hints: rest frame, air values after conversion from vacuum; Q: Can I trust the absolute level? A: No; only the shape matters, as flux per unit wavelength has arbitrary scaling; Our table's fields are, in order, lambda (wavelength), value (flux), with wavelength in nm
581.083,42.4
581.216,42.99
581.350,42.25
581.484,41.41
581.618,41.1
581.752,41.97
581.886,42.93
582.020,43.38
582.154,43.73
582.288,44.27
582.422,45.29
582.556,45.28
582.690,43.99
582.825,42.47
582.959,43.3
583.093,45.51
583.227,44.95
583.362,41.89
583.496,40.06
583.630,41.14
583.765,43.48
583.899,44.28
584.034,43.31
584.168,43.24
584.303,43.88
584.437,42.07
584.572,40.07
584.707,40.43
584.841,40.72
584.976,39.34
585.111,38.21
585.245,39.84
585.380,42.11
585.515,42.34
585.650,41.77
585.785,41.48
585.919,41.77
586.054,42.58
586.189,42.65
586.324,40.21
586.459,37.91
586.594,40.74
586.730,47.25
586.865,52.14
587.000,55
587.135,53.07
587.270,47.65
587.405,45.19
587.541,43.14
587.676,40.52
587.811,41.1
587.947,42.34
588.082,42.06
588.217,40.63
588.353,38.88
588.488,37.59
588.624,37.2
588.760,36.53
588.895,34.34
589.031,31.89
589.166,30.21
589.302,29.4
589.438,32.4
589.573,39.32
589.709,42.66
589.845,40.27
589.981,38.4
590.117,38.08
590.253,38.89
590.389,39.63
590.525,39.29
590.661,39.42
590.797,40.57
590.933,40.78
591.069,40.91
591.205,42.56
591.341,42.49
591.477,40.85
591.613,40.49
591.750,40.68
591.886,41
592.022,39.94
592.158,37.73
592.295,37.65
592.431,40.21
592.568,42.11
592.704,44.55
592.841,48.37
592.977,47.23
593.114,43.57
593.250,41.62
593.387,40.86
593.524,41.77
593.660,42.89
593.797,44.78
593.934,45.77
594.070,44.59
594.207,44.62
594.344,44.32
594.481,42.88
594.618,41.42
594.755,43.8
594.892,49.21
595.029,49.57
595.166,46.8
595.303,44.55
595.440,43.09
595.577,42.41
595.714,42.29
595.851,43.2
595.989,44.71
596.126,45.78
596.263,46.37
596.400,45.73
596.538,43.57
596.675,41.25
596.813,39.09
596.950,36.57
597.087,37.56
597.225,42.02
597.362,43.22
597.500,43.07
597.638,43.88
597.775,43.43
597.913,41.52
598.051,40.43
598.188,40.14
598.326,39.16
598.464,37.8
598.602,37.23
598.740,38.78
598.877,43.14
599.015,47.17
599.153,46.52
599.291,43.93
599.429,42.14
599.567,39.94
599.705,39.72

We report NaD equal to 0.50 nm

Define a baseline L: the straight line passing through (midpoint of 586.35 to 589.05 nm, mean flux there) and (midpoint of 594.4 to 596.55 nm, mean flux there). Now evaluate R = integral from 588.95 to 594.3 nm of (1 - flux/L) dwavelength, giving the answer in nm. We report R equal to 0.38 nm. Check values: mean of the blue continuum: 42.4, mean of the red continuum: 44.7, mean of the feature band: 40.5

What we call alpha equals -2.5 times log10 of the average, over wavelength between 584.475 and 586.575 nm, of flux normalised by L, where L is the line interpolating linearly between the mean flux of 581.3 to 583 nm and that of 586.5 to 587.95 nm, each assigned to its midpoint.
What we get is 0.111 mag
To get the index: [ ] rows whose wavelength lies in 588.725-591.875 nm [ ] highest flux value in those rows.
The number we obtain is 42.66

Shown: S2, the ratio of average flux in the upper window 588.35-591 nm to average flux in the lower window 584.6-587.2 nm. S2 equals 0.86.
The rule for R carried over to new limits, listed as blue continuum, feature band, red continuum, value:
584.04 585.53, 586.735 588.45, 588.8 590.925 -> -0.27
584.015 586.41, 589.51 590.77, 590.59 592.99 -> 0.06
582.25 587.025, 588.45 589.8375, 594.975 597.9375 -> 0.25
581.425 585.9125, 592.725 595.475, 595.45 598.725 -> -0.18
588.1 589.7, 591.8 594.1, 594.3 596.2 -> -0.06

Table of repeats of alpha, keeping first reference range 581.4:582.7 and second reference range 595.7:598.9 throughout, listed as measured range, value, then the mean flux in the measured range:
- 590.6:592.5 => 0.049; 40.4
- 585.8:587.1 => -0.044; 44.6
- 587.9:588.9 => 0.099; 38.9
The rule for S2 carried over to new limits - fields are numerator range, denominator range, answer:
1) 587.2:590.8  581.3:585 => 0.91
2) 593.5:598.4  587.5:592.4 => 1.11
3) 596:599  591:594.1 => 0.98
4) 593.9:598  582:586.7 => 1.03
